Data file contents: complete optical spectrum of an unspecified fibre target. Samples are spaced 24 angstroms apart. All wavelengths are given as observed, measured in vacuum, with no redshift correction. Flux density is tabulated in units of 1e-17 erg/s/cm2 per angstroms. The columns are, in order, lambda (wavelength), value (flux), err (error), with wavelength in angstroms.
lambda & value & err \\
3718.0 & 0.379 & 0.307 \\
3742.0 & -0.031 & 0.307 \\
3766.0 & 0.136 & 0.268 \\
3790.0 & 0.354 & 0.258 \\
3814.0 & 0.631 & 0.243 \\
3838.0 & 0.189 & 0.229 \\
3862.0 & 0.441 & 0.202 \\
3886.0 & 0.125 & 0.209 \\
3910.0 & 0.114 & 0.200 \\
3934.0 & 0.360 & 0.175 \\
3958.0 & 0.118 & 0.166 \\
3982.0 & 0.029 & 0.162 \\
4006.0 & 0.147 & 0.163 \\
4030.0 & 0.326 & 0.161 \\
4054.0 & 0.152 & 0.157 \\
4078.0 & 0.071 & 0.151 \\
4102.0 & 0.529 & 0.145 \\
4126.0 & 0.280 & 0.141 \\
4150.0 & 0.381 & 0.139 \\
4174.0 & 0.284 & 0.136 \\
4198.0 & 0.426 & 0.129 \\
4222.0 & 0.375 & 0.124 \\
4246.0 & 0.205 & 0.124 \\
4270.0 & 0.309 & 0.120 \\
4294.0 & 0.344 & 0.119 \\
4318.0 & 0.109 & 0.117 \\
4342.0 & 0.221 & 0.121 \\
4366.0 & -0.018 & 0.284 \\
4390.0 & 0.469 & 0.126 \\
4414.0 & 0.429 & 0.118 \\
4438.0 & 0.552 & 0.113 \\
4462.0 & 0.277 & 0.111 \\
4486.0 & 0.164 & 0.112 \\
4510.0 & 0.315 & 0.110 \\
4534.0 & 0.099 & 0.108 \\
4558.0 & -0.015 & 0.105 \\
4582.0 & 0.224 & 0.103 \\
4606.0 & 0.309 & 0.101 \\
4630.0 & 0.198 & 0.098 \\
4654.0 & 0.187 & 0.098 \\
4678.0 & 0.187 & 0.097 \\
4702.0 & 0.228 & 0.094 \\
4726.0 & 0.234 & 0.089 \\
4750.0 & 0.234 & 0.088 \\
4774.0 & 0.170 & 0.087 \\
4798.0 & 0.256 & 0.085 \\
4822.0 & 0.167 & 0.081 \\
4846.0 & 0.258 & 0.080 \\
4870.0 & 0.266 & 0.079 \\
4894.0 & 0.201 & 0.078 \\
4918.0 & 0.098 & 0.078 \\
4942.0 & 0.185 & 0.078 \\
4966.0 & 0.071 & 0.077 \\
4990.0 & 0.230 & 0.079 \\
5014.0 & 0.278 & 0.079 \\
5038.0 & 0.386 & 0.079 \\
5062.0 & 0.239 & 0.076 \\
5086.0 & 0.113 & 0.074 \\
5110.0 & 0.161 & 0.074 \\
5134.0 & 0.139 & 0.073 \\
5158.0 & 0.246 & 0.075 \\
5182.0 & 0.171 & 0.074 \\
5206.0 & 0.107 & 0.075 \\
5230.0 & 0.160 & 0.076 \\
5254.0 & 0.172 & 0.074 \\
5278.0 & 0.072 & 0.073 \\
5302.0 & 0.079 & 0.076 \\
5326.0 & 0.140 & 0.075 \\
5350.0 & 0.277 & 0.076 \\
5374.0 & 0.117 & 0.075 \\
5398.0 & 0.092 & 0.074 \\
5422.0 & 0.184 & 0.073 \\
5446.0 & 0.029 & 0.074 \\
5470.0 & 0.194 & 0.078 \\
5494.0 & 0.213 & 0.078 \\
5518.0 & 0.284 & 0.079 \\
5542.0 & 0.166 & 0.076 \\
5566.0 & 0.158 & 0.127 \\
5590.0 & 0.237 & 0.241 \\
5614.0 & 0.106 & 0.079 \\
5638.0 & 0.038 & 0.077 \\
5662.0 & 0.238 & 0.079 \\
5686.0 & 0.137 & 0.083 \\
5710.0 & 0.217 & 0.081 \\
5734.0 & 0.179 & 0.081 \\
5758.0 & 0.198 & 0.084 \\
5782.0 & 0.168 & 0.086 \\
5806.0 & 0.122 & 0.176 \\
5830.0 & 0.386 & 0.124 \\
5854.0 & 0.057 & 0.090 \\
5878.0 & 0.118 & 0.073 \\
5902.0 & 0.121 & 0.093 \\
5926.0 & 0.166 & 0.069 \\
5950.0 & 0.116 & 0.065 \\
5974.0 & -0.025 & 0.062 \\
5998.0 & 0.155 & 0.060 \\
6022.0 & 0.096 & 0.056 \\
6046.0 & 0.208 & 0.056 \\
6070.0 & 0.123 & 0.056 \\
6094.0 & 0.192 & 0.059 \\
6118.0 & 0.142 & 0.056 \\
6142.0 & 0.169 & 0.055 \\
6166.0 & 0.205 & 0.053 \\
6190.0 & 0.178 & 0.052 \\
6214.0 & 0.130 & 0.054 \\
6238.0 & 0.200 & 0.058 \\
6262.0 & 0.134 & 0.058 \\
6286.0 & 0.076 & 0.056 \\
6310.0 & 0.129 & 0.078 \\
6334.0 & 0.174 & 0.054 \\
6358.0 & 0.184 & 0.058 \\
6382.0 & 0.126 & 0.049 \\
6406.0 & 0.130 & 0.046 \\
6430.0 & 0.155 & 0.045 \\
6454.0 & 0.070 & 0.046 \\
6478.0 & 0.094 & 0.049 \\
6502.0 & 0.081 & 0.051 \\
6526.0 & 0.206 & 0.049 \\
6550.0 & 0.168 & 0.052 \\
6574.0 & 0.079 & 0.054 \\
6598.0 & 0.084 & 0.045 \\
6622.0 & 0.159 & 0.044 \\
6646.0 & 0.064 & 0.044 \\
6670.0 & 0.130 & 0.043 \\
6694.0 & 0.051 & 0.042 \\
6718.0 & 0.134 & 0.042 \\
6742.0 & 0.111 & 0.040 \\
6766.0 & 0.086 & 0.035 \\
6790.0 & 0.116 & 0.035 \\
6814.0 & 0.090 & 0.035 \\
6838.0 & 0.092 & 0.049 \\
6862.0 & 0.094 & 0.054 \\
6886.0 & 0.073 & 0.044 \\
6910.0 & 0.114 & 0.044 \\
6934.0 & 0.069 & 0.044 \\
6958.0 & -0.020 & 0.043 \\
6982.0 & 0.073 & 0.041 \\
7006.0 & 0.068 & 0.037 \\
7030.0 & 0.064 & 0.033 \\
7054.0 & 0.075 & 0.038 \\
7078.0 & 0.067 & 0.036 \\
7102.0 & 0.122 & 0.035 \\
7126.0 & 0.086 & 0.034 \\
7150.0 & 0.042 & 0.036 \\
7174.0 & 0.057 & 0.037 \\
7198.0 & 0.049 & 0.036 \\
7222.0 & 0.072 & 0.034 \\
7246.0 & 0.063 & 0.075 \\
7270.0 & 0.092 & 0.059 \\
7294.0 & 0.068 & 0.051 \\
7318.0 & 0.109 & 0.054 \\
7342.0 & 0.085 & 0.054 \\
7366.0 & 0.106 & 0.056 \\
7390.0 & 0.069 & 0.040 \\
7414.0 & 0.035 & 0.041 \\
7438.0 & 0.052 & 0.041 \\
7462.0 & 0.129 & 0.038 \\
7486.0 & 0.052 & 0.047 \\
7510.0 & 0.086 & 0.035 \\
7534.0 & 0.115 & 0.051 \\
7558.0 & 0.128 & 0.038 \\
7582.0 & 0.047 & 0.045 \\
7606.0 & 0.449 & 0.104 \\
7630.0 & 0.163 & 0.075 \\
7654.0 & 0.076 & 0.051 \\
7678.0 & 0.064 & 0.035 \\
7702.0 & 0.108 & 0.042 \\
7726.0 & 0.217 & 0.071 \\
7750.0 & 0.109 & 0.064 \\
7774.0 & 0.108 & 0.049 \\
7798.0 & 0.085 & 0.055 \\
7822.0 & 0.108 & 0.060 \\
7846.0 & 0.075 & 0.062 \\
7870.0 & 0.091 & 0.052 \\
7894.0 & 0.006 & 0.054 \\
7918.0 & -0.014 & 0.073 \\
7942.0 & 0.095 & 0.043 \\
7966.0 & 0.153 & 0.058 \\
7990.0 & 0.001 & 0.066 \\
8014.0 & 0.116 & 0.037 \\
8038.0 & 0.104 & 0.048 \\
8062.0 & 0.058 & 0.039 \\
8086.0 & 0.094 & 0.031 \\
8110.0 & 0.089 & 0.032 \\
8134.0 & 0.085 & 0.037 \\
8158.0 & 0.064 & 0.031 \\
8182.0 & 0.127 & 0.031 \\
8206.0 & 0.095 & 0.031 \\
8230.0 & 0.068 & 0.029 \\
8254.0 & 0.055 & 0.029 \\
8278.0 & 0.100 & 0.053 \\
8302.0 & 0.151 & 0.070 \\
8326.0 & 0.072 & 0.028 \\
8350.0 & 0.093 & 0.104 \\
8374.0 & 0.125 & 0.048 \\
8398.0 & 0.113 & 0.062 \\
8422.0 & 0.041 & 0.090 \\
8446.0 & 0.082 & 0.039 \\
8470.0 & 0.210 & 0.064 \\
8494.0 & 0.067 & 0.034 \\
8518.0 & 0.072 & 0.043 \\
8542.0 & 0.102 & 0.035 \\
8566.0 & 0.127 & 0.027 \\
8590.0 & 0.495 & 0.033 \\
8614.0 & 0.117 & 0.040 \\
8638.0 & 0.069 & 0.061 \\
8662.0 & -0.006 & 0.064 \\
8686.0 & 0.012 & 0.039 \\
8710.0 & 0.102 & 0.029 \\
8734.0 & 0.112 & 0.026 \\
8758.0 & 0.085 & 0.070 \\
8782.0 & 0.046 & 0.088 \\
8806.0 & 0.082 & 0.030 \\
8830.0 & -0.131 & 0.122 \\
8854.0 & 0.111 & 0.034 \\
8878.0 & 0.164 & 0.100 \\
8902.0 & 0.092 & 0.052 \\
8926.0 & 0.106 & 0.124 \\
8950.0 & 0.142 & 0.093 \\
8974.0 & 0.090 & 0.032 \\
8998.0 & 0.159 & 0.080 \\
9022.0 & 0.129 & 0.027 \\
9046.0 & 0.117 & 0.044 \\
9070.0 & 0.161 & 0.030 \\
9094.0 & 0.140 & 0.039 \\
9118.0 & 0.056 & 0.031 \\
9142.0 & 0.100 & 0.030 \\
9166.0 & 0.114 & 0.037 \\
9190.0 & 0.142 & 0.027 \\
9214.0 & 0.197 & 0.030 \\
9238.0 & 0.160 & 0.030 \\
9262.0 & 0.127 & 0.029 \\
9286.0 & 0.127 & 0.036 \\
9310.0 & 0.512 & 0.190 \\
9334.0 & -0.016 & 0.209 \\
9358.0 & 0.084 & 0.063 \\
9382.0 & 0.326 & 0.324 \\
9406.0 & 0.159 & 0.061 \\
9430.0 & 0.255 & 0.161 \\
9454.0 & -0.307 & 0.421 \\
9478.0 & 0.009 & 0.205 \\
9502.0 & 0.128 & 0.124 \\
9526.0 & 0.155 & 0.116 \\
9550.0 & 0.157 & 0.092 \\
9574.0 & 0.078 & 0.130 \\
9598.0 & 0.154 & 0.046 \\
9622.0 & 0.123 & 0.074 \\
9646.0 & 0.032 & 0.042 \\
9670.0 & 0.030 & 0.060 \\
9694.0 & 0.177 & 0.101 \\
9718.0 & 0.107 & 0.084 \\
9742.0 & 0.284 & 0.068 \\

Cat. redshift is 1.30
